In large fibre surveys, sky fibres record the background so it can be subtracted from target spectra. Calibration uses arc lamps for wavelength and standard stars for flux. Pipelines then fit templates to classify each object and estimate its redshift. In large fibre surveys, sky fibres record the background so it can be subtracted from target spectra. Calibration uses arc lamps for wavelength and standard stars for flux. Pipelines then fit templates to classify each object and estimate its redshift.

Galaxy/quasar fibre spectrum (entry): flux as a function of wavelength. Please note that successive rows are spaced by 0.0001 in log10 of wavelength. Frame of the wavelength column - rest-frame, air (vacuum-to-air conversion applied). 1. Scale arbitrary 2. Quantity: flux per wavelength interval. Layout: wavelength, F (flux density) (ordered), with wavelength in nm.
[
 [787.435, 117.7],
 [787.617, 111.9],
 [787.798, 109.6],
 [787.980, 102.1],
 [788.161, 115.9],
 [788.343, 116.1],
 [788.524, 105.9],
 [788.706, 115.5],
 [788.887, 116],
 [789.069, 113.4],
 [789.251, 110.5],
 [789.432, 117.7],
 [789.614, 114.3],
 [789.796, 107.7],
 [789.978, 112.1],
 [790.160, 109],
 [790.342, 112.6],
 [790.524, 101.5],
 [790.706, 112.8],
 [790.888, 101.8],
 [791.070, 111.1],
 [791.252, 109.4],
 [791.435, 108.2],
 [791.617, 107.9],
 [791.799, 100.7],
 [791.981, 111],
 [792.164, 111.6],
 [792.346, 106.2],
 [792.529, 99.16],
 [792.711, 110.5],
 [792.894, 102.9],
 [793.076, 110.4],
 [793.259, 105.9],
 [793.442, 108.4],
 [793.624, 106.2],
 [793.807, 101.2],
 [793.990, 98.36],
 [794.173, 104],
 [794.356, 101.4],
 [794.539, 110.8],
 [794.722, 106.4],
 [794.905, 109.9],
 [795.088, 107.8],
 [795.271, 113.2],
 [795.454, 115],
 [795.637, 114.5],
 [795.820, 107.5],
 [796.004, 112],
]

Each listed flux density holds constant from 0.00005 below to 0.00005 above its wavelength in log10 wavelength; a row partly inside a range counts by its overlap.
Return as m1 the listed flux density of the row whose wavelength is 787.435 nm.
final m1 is 117.7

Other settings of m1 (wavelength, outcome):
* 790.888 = 101.8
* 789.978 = 112.1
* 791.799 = 100.7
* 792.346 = 106.2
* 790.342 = 112.6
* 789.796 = 107.7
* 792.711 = 110.5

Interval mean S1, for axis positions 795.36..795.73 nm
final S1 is 115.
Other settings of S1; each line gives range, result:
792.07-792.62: 106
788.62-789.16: 115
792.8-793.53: 107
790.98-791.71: 109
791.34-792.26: 108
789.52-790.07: 111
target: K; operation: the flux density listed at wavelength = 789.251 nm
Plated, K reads 110.5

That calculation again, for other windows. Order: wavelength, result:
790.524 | 101.5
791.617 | 107.9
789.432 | 117.7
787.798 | 109.6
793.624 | 106.2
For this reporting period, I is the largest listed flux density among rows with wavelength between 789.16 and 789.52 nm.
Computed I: 117.7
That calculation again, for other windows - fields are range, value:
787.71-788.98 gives 116.1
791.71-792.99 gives 111.6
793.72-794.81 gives 110.8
